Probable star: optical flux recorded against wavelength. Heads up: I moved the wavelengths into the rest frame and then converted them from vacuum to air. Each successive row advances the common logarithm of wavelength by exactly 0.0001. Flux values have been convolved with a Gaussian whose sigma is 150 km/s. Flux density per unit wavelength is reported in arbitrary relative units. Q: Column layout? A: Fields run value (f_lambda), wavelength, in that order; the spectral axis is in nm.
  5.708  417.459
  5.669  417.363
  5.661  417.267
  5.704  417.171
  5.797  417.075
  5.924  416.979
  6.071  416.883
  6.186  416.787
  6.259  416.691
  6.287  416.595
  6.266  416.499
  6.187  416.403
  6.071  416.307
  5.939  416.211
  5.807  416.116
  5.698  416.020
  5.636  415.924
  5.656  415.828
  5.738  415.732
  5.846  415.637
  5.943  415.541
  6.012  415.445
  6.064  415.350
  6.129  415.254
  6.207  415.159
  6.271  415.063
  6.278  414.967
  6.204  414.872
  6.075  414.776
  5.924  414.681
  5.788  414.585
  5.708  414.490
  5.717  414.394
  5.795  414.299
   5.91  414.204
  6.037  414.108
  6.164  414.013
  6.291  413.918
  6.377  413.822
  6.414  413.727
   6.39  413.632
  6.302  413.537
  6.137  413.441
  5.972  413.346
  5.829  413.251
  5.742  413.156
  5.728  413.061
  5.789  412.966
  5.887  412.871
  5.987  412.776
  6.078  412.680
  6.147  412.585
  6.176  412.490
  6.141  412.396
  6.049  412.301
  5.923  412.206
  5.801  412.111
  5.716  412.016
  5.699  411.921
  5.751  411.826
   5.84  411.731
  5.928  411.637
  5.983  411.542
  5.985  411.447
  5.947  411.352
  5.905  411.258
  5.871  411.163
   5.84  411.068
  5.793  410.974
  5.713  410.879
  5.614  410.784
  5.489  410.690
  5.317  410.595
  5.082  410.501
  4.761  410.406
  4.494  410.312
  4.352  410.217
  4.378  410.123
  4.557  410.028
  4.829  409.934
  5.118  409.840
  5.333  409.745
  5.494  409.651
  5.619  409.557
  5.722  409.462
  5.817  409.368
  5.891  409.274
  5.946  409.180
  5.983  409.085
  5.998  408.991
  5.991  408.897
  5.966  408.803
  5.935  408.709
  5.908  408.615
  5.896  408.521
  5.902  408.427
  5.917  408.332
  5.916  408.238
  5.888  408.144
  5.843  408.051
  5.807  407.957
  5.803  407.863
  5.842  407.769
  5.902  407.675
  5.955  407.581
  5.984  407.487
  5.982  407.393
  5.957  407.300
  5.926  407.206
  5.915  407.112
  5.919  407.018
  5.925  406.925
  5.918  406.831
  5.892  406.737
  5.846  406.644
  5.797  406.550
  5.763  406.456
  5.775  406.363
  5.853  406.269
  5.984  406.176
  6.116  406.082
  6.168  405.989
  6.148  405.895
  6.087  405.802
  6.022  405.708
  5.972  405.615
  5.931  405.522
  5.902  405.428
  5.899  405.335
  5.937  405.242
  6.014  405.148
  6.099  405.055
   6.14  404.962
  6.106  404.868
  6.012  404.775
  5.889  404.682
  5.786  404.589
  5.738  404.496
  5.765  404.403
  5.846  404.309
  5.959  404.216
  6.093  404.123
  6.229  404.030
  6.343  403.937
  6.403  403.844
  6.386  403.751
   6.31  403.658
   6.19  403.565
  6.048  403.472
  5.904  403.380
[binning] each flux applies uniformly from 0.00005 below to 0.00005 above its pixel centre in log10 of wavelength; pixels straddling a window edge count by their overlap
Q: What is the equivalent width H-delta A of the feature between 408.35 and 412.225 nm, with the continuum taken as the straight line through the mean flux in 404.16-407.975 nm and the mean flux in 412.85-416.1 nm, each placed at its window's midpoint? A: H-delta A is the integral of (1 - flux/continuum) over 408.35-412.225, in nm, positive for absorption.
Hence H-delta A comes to 0.243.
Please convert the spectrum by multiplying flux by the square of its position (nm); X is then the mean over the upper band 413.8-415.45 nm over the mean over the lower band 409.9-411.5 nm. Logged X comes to 1.2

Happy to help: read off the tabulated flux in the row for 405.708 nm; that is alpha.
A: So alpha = 6.022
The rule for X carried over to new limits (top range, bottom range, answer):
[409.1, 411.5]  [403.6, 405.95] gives 0.92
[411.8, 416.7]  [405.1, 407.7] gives 1.05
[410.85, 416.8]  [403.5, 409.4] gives 1.04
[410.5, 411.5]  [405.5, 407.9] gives 0.98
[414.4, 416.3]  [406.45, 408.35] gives 1.05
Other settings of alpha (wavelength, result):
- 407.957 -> 5.807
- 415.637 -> 5.846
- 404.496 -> 5.738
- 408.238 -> 5.916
